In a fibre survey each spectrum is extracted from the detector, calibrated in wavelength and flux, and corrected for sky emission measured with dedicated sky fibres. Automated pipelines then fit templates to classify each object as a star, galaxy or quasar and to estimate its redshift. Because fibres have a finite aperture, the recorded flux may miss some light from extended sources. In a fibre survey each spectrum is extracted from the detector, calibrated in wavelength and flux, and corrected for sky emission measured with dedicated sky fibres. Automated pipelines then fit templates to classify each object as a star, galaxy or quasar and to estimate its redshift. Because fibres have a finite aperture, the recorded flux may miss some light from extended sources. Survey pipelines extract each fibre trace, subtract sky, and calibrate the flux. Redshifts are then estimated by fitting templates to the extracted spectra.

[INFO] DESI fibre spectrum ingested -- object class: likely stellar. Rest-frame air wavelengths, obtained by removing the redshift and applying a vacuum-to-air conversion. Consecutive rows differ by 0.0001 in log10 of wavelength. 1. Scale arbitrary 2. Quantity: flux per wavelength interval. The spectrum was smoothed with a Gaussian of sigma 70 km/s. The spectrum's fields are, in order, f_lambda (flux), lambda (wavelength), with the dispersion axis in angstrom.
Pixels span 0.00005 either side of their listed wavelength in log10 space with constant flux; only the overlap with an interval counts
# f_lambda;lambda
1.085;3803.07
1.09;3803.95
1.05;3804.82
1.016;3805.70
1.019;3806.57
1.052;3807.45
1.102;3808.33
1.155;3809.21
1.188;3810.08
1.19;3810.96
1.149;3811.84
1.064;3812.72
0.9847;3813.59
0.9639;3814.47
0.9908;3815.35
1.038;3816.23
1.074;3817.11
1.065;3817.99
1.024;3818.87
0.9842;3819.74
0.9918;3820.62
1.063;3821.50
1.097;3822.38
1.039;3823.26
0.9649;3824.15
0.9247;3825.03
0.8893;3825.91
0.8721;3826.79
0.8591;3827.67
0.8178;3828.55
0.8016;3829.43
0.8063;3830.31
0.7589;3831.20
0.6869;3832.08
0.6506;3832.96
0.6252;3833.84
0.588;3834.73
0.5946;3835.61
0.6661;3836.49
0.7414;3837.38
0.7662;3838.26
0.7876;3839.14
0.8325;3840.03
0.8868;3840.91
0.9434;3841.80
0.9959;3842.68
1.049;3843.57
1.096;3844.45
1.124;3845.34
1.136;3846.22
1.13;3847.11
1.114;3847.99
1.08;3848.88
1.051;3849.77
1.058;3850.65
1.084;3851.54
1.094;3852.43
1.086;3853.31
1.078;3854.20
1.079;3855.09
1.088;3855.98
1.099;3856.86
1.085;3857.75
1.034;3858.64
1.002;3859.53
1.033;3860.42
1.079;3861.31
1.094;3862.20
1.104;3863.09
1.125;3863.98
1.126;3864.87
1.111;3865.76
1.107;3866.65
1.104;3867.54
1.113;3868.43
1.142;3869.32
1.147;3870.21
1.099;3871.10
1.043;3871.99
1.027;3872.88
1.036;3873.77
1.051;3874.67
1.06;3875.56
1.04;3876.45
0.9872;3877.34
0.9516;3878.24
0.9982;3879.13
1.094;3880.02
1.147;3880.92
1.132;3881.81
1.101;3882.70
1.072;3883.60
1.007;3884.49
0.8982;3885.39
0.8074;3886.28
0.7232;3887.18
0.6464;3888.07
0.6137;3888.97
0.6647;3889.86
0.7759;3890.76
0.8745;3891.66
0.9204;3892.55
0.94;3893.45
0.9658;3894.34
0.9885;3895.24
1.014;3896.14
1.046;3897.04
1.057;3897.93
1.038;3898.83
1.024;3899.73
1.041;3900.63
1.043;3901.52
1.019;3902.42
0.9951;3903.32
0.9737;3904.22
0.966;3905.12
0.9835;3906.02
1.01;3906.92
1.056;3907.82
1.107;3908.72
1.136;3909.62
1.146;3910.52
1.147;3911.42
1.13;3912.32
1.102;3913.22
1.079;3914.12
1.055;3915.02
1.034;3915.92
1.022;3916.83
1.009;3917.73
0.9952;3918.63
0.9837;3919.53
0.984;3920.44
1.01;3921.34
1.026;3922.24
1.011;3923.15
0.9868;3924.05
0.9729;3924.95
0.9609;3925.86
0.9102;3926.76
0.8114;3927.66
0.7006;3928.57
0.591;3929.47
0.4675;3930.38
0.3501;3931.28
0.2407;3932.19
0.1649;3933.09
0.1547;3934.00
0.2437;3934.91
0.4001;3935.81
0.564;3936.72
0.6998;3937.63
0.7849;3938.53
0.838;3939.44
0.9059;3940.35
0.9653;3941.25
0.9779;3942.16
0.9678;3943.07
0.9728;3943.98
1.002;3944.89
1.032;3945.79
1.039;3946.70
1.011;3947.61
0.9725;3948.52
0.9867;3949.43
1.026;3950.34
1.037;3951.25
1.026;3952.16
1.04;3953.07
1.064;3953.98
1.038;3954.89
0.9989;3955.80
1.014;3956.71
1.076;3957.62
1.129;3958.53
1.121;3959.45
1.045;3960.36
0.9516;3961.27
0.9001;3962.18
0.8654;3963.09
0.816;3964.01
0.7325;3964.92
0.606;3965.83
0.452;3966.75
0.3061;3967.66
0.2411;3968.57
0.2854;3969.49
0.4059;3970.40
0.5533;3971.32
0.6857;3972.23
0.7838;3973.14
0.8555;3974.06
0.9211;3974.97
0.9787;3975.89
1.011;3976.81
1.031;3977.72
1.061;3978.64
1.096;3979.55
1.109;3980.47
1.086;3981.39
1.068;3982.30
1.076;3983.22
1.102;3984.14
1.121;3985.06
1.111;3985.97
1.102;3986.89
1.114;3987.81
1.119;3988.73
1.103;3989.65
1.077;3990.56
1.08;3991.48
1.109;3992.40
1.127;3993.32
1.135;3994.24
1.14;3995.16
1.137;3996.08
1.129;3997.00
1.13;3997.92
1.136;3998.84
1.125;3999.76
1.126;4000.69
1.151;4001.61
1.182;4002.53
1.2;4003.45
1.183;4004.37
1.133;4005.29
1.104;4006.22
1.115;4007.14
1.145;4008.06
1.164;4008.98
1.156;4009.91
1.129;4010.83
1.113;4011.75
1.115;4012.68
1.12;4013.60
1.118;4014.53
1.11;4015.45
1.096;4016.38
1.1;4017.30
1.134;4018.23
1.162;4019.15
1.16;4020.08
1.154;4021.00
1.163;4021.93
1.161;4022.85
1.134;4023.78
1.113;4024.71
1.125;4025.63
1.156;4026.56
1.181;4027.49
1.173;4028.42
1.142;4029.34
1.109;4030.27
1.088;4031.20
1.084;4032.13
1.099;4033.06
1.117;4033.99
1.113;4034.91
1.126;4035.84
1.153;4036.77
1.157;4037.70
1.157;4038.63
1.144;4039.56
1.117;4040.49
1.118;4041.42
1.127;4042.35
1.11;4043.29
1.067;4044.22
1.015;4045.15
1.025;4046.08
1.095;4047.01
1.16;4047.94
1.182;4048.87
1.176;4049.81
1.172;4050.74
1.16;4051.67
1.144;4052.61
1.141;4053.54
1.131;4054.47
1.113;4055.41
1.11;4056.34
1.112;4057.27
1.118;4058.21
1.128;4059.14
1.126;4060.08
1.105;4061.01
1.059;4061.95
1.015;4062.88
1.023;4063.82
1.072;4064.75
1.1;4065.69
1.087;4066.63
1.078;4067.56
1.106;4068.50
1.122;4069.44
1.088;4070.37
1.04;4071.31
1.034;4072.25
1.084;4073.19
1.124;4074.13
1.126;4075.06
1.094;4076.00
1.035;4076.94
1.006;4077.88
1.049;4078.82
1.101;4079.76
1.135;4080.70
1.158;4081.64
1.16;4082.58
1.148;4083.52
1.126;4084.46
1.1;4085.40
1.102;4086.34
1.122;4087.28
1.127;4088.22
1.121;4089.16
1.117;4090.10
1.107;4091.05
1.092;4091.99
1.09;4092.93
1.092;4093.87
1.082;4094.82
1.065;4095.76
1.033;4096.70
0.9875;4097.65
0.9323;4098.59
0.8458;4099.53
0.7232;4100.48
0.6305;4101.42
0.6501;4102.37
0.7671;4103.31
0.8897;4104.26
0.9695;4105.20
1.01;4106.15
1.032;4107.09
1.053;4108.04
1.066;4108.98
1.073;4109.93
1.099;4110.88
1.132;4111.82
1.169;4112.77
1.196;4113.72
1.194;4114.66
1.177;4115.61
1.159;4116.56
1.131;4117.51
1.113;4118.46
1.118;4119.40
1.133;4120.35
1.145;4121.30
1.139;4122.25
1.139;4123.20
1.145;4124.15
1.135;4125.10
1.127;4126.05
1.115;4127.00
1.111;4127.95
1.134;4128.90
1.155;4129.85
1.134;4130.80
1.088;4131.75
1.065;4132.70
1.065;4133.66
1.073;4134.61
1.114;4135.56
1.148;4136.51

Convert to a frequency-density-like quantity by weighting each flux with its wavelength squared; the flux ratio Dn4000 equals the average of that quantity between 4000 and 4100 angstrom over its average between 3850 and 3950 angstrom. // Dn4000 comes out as 1.26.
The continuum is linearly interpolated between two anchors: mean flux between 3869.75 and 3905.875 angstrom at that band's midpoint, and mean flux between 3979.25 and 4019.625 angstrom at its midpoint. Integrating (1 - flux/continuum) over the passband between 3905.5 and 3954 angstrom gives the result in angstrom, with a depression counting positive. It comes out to 6.8 angstrom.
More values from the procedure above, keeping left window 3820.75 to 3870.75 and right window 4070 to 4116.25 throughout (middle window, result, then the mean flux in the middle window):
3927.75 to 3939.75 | 6.2 angstrom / 0.483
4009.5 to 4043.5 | -3.4 angstrom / 1.13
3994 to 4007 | -1.6 angstrom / 1.14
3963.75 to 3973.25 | 4.6 angstrom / 0.519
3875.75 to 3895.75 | 1.2 angstrom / 0.927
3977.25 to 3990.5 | -1.0 angstrom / 1.09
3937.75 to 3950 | 0.6 angstrom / 0.952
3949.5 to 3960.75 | -0.5 angstrom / 1.05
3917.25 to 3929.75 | 0.8 angstrom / 0.93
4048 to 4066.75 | -1.4 angstrom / 1.11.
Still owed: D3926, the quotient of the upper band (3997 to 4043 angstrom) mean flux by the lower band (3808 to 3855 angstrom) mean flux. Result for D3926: 1.2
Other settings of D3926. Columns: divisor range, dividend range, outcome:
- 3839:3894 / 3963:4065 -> 1.04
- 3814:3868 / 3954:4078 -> 1.09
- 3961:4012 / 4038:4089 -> 1.13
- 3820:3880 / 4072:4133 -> 1.09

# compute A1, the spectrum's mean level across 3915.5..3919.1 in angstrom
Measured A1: 1.01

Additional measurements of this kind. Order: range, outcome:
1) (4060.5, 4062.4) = 1.08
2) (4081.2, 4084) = 1.16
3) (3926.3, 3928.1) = 0.866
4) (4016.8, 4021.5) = 1.14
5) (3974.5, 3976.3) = 0.949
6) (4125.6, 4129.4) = 1.12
